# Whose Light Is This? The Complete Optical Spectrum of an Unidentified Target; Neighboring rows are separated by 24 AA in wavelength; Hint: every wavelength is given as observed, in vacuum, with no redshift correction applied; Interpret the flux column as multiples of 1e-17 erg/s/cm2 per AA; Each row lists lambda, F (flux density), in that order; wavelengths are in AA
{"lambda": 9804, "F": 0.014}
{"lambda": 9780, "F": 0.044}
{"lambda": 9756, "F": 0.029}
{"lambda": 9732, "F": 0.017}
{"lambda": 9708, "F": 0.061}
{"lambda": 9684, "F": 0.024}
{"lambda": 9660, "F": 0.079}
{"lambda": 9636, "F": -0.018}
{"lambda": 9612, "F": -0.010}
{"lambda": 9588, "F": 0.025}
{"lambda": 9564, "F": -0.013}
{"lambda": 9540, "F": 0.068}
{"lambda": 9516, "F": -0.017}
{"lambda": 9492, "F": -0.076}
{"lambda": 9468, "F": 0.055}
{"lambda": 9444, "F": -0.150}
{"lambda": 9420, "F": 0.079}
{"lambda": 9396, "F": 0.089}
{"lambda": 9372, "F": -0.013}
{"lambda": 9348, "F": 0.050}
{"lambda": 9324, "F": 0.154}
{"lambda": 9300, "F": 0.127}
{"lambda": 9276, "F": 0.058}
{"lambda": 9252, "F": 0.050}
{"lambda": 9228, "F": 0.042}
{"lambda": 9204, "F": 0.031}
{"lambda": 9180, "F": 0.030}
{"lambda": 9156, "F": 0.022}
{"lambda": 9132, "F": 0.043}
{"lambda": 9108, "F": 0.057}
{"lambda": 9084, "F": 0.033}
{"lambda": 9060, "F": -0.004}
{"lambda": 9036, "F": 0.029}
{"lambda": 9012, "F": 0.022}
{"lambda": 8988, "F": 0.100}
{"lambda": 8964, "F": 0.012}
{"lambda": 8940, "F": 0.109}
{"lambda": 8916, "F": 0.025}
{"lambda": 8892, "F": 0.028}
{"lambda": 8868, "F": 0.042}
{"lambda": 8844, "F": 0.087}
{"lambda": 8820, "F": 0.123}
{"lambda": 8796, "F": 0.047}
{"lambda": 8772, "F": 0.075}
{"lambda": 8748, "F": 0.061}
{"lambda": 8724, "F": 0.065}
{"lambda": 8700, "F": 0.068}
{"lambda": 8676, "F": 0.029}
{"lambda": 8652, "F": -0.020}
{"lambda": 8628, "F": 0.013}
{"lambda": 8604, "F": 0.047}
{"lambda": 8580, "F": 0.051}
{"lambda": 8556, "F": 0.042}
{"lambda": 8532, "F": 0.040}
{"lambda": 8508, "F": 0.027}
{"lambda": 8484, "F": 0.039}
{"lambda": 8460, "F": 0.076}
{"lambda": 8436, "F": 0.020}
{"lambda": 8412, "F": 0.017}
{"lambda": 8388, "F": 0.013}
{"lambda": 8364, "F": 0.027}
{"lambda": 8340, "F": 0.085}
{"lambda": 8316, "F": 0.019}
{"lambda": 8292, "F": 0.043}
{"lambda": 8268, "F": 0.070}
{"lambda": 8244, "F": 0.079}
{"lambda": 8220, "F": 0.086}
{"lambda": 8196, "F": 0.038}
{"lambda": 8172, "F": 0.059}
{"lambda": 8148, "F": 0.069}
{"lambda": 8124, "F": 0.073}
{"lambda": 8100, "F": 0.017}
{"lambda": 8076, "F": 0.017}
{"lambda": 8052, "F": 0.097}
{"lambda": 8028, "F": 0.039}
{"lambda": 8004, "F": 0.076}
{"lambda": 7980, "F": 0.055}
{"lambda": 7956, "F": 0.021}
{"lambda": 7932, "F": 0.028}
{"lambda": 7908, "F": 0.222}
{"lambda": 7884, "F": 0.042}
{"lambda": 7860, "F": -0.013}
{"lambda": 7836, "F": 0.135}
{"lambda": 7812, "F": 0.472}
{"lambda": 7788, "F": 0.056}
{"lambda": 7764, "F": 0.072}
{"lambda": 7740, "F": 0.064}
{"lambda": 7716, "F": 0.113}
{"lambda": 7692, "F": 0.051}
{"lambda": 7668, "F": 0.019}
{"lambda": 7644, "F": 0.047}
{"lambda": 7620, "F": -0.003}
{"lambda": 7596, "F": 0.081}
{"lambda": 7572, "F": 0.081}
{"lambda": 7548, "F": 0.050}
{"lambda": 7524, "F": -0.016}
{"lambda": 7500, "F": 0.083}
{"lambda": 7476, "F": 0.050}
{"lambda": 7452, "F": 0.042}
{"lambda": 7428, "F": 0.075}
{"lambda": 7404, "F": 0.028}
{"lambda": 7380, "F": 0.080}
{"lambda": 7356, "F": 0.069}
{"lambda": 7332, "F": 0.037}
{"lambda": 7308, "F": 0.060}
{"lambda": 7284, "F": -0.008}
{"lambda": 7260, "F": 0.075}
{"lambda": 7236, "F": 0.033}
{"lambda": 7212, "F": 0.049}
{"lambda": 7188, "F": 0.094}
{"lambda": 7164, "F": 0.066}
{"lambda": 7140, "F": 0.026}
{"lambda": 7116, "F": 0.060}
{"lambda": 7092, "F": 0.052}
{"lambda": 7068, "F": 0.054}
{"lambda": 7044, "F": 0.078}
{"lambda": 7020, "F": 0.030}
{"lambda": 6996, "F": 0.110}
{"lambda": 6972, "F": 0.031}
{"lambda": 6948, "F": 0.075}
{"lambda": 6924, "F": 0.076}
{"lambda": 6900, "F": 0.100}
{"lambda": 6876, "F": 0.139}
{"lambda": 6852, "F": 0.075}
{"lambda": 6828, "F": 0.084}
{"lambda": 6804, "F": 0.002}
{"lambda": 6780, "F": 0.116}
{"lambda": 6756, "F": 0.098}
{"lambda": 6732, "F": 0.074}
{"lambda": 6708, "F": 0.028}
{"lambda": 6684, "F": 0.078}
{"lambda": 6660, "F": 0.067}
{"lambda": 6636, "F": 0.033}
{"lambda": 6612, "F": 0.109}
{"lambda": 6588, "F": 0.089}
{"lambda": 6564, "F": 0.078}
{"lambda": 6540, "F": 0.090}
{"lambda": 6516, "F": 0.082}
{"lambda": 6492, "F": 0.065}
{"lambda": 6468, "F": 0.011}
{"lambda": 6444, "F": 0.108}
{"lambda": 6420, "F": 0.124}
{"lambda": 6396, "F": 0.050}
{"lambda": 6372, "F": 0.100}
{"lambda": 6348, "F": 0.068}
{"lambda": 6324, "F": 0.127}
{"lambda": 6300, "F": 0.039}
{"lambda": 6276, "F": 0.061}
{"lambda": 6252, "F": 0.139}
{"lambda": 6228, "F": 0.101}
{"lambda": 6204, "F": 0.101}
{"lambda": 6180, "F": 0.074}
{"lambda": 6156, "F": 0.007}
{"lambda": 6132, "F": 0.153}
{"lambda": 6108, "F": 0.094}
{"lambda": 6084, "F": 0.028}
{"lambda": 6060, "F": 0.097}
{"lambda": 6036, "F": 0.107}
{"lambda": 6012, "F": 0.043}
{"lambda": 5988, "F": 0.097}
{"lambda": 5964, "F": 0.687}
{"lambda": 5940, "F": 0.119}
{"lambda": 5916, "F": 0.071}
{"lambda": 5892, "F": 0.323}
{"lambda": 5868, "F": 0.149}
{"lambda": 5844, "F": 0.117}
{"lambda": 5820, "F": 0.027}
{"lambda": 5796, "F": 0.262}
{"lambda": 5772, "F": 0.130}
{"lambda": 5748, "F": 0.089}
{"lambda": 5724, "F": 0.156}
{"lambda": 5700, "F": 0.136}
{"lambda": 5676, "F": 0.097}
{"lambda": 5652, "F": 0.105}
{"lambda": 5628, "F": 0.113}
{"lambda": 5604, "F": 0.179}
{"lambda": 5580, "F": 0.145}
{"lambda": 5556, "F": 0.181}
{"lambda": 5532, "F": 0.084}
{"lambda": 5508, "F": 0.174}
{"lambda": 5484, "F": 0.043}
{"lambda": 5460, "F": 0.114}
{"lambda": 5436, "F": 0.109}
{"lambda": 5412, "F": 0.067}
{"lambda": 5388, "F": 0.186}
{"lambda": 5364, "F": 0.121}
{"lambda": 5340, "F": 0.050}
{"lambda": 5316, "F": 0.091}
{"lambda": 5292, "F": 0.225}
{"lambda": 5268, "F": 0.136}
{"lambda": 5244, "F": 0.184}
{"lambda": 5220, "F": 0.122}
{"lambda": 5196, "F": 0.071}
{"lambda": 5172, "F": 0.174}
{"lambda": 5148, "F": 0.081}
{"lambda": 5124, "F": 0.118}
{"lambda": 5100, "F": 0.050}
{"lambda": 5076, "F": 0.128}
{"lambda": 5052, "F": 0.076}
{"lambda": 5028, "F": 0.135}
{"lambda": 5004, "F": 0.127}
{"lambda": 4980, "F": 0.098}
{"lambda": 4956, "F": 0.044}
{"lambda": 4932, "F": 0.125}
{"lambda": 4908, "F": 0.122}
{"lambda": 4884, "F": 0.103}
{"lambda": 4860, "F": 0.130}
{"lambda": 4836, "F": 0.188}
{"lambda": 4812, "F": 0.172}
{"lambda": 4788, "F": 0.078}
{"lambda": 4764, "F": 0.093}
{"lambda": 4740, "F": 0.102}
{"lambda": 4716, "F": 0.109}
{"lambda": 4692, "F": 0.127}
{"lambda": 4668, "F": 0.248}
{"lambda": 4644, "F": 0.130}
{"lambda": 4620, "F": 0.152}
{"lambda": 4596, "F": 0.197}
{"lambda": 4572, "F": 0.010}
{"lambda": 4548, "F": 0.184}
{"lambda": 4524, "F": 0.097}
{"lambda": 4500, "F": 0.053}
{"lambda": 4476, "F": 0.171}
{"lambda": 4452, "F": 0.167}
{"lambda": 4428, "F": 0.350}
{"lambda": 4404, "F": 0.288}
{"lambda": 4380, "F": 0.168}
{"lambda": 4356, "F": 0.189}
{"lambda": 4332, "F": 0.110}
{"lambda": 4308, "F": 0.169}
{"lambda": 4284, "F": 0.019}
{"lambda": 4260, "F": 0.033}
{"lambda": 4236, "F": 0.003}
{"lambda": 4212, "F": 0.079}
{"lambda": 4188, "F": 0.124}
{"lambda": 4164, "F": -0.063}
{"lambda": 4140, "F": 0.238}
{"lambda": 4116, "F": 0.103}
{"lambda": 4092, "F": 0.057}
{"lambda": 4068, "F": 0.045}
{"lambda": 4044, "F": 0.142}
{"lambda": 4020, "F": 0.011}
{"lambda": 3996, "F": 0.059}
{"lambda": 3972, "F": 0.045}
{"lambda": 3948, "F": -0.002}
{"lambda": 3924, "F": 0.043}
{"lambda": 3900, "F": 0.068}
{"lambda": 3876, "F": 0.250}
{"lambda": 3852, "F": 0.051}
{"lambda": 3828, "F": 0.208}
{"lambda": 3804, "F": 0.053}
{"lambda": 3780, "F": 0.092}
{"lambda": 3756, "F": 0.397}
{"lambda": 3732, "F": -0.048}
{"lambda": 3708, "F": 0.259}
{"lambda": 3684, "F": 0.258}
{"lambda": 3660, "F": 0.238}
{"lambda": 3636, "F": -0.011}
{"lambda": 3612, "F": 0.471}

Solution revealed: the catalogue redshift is 0.19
